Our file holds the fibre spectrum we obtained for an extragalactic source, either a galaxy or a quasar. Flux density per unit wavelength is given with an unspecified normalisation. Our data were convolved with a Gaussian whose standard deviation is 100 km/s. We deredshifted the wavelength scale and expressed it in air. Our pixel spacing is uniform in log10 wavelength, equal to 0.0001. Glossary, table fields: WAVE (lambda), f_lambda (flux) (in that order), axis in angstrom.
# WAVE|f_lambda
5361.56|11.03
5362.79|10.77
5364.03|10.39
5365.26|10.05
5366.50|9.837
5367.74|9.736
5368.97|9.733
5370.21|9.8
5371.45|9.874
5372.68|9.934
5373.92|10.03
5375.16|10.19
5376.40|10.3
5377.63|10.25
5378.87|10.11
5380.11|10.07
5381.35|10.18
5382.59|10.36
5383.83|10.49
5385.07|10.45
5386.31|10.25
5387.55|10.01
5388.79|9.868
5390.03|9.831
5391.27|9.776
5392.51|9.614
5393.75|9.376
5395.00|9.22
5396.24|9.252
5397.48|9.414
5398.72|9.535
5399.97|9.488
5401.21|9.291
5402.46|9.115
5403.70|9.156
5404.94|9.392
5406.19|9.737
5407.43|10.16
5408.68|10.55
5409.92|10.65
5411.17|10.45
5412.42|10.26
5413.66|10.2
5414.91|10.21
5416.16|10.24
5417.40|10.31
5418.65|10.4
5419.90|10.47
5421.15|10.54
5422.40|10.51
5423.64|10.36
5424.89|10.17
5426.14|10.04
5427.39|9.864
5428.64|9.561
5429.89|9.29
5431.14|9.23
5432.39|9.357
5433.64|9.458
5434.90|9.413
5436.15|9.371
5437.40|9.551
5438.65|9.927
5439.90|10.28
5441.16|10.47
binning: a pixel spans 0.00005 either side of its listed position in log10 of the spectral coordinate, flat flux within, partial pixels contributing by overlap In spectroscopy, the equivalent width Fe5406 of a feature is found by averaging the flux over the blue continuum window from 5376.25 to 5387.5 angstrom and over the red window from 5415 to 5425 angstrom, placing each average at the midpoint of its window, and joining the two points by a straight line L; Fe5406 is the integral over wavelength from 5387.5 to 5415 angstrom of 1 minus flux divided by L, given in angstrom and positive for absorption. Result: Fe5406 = 1.53 angstrom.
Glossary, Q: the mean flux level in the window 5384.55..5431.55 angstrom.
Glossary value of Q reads 9.9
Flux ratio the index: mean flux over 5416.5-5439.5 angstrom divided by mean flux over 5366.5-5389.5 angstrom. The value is 1.0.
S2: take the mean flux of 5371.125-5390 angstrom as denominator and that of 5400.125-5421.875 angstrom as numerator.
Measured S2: 1.0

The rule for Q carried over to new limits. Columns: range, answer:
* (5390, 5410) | 9.59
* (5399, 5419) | 9.96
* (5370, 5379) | 10.1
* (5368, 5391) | 10.1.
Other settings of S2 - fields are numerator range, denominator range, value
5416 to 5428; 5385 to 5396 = 1.05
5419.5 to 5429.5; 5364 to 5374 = 1.03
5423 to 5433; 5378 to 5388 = 0.95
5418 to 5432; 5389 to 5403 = 1.06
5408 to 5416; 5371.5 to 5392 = 1.02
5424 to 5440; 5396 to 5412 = 0.99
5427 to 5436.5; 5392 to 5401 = 1.00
